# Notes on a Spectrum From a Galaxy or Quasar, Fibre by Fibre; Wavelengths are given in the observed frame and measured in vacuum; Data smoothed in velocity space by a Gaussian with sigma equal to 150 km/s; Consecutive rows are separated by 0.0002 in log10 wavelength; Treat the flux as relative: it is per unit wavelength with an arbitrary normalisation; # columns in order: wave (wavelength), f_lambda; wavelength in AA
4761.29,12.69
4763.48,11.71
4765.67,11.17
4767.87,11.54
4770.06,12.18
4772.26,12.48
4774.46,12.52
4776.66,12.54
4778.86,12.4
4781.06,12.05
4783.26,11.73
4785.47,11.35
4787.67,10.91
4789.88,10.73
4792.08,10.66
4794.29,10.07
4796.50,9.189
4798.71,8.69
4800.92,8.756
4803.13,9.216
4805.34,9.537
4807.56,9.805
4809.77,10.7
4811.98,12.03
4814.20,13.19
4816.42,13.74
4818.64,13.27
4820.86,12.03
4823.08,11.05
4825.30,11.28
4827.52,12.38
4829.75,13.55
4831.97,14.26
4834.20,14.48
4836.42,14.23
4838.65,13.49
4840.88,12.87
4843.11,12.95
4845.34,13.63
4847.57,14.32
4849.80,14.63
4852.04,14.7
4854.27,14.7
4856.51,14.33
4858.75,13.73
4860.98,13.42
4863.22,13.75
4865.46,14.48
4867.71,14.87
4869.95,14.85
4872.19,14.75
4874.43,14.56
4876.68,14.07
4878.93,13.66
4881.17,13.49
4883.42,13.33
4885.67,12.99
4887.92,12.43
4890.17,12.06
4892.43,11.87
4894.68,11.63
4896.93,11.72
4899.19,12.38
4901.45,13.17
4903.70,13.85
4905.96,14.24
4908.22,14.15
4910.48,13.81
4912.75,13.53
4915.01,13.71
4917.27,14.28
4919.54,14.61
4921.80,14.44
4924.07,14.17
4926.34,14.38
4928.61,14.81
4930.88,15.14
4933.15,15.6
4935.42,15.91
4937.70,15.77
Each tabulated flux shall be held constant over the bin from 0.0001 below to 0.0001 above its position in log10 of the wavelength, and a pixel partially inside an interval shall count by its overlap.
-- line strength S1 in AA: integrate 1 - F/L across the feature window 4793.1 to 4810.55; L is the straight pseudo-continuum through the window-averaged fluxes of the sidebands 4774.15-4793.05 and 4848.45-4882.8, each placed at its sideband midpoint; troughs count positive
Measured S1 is 3.9 AA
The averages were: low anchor 11.6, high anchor 14.3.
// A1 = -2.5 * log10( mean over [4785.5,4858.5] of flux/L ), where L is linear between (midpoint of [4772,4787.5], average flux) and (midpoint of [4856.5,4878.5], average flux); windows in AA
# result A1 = 0.08 mag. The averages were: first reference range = 12.1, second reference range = 14.3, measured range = 12.2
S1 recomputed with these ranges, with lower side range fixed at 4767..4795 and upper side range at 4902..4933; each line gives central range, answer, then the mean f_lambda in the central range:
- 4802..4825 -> 1.56 AA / 11.4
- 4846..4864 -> -1.55 AA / 14.2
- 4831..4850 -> -1.55 AA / 13.8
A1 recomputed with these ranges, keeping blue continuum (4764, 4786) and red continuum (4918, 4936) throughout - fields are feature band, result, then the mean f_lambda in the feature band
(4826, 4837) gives -0.05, 13.7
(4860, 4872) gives -0.05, 14.3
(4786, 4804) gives 0.25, 9.84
